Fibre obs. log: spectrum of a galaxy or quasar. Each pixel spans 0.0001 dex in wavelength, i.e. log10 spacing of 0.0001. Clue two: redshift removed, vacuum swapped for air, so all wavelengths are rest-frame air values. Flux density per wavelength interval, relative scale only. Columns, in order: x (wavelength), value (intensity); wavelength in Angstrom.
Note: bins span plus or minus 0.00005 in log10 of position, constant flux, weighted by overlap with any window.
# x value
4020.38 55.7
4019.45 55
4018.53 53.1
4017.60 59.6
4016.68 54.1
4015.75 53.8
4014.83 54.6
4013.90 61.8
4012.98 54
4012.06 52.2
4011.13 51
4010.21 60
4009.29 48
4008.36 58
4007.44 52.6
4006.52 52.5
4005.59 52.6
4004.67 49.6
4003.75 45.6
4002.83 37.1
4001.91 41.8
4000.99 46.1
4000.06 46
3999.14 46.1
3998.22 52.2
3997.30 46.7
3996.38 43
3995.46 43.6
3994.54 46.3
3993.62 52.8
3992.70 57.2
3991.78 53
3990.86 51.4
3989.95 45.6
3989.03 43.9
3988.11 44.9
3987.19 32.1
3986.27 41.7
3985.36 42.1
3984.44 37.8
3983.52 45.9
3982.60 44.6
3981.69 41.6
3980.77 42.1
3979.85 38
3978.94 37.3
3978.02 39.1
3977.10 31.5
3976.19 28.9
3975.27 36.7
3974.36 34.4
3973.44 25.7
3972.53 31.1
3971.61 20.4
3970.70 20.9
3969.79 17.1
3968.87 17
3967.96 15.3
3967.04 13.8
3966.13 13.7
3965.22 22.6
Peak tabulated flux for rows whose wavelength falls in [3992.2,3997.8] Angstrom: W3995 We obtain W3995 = 57.2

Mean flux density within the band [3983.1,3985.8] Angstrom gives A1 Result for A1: 41.8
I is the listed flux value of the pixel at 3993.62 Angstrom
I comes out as 52.8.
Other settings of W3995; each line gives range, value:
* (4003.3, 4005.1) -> 49.6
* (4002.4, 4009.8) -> 58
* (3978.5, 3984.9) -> 45.9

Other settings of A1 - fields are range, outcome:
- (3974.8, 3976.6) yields 32.9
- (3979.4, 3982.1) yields 40.5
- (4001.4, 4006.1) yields 45.4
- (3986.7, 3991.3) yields 43.6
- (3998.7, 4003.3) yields 43.4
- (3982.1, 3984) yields 45.1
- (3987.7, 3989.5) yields 44.3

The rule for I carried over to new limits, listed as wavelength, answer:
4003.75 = 45.6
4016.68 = 54.1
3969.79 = 17.1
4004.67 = 49.6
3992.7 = 57.2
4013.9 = 61.8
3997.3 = 46.7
